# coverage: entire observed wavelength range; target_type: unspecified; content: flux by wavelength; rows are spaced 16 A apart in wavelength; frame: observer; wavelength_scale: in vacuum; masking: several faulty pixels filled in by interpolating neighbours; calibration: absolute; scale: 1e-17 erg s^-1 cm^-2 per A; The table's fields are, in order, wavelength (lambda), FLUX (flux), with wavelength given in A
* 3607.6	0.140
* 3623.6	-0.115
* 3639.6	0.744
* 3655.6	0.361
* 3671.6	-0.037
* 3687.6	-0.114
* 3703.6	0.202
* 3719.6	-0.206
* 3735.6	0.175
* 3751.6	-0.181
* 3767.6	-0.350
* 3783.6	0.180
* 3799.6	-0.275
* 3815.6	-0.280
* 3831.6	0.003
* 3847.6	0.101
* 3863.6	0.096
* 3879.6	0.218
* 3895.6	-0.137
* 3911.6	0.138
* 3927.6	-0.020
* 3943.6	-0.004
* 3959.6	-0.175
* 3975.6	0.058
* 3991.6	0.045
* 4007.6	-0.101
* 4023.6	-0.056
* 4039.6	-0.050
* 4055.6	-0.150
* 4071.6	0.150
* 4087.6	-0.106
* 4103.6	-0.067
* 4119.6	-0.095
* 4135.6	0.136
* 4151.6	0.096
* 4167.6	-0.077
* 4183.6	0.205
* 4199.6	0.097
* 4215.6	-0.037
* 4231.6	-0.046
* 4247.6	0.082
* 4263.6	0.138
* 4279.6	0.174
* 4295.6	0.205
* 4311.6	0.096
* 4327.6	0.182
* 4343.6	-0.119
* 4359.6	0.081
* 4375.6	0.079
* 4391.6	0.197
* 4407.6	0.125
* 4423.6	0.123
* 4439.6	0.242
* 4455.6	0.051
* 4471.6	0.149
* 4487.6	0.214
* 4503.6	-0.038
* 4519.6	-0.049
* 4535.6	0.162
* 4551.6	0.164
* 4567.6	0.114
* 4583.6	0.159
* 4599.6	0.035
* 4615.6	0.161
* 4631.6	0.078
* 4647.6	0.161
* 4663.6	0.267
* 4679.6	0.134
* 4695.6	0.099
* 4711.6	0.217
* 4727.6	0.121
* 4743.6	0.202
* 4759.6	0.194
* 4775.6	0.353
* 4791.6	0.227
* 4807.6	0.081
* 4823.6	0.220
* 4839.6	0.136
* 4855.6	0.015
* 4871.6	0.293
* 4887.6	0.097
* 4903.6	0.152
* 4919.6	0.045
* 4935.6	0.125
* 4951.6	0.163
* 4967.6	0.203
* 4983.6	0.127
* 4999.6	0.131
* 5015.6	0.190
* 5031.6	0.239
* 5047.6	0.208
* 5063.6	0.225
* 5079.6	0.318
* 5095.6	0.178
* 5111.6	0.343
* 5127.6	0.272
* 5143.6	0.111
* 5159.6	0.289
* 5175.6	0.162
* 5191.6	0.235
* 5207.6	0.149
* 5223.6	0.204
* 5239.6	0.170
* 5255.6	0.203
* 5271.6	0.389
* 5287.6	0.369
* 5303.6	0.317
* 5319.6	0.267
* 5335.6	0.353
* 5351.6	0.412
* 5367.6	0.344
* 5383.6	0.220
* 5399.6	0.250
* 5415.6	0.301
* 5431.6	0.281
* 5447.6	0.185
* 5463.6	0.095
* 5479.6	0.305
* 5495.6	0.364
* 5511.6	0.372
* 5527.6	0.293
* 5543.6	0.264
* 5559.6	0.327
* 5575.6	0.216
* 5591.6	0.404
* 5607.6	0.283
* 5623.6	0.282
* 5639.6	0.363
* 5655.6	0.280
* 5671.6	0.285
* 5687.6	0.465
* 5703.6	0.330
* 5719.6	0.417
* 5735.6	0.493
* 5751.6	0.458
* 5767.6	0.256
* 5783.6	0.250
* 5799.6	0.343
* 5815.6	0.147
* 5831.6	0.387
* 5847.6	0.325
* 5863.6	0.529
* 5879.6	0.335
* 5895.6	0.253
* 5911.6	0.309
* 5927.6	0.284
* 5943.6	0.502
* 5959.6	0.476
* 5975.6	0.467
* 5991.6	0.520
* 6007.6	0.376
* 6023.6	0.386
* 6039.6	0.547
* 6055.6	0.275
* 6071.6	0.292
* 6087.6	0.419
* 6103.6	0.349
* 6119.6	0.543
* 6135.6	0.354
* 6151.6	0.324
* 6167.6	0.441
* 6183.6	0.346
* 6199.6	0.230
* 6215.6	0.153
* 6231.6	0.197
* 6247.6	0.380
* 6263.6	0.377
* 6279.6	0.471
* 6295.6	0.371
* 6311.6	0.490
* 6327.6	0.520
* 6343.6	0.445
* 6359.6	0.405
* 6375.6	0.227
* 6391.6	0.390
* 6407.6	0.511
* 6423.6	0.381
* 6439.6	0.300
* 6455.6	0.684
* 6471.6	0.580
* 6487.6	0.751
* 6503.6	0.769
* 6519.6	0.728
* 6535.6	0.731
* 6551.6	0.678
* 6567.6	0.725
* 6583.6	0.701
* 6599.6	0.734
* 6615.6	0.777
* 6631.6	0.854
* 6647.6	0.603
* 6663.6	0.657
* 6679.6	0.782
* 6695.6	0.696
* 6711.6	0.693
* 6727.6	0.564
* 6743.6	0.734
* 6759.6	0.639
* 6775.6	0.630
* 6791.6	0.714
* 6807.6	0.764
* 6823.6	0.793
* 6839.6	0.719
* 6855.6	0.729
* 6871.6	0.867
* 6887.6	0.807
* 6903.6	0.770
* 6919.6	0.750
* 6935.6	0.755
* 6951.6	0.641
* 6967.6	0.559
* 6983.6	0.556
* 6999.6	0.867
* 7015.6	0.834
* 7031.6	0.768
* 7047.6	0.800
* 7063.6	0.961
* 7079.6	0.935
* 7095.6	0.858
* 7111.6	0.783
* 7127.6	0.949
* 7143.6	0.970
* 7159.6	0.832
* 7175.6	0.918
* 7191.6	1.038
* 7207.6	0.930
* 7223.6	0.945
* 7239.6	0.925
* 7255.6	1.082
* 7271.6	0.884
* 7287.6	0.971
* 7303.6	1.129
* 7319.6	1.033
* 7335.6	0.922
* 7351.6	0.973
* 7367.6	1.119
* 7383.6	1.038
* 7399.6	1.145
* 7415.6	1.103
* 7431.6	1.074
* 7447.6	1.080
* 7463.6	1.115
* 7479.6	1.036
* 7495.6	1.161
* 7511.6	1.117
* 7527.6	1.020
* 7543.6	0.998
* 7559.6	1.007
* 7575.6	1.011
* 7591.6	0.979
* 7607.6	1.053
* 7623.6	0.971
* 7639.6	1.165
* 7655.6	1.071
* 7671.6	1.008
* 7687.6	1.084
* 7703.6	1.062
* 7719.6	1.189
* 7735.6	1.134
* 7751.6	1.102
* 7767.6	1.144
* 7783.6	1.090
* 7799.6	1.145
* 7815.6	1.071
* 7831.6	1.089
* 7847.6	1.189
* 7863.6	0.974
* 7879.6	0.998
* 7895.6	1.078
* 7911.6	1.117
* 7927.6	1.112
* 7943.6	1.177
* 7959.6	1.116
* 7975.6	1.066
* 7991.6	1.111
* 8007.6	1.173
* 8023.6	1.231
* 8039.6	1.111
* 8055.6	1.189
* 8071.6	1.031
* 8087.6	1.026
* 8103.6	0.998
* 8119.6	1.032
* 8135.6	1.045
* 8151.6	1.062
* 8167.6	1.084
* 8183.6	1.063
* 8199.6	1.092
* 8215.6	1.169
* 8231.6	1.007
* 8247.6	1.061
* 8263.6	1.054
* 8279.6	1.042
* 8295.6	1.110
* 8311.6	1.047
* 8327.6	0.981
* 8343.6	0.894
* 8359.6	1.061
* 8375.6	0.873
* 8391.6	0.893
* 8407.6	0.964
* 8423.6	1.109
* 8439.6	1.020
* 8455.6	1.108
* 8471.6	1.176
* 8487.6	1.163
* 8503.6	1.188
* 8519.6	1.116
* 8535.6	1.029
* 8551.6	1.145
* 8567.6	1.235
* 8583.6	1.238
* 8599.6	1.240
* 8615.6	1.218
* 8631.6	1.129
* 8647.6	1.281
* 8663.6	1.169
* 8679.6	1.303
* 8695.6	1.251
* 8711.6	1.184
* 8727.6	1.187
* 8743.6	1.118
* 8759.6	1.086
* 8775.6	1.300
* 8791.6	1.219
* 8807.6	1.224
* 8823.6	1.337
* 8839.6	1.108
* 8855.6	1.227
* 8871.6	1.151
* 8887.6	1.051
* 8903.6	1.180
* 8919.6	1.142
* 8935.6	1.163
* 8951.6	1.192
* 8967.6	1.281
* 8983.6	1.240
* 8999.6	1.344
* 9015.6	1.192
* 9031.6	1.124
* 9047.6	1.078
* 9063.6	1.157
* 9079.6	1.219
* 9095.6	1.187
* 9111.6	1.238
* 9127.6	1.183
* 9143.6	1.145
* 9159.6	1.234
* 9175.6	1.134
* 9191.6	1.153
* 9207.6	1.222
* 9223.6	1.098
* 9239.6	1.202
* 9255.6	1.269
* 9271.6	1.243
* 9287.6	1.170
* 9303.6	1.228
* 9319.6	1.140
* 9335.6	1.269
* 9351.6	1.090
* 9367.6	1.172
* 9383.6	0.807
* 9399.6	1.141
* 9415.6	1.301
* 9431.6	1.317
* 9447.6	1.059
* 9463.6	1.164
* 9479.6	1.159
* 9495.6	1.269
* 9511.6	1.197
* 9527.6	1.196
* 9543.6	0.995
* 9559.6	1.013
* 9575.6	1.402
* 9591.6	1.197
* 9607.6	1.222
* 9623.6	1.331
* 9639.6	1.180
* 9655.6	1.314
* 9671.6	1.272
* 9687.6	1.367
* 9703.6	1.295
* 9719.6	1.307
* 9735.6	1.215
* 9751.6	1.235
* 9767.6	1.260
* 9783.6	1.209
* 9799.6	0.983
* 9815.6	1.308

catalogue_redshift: 0.620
